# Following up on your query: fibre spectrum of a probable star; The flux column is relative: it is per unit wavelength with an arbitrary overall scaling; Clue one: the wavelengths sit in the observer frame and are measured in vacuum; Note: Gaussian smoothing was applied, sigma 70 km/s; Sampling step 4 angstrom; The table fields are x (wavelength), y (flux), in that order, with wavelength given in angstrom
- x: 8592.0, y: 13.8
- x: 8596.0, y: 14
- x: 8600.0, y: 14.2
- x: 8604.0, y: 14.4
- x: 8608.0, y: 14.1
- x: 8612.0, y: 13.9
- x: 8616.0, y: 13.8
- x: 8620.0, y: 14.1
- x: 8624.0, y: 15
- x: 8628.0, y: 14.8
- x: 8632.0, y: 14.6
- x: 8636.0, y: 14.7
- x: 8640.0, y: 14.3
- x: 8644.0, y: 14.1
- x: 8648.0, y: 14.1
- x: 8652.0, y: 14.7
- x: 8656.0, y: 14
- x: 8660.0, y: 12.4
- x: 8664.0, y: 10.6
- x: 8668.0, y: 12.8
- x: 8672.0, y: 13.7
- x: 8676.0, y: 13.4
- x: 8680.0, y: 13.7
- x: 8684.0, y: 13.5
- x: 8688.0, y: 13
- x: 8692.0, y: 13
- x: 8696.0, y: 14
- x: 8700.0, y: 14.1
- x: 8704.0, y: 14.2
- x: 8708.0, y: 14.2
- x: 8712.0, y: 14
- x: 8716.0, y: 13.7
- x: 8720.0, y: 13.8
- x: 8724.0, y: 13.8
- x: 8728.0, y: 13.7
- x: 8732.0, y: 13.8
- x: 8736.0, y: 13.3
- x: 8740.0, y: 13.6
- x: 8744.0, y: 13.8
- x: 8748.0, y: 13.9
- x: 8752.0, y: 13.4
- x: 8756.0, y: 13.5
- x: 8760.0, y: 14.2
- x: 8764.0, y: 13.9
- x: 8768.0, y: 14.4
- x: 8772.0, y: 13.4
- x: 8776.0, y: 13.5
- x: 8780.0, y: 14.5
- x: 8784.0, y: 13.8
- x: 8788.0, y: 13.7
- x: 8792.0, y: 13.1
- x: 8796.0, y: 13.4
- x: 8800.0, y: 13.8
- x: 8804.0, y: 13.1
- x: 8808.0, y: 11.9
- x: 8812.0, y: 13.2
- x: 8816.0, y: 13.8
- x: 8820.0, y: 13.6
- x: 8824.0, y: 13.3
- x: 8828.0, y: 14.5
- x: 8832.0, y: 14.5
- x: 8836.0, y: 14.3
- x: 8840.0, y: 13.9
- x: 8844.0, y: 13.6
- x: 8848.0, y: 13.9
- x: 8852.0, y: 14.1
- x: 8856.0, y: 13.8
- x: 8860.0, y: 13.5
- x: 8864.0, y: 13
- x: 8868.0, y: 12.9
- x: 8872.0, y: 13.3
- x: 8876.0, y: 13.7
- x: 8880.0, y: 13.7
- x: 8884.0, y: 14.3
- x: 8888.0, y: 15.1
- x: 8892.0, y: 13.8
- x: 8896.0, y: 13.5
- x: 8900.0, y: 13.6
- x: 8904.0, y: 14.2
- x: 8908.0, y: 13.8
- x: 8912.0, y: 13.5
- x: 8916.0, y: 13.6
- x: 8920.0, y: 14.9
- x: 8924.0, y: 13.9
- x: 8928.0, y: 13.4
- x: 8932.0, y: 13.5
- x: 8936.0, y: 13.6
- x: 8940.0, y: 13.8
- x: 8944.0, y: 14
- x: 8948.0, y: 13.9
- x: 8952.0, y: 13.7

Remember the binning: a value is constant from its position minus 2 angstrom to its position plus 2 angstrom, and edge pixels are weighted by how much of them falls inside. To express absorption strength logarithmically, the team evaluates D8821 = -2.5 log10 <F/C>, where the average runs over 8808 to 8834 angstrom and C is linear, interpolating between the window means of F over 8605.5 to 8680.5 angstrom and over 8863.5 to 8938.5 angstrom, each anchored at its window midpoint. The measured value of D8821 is 0.01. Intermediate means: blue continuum 13.8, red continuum 13.8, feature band 13.7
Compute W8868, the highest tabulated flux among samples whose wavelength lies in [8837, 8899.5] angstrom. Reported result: 15.1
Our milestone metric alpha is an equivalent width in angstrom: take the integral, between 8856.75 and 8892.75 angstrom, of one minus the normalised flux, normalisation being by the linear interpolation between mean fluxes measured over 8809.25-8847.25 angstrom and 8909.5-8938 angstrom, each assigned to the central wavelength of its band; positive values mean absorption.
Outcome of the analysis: 0.25 angstrom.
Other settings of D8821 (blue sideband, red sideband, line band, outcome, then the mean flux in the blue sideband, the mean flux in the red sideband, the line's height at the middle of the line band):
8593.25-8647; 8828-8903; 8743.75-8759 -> 0.03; 14.3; 13.8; 14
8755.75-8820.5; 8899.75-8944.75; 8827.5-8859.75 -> -0.03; 13.6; 13.8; 13.7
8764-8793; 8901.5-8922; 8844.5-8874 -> 0.03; 13.8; 14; 13.9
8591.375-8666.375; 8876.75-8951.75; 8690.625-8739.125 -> 0.01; 14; 13.9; 13.9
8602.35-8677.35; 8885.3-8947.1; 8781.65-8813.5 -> 0.05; 13.9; 13.9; 13.9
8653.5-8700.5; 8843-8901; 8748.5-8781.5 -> -0.03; 13.2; 13.7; 13.4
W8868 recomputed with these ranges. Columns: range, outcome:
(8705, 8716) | 14.2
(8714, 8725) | 13.8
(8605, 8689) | 15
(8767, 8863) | 14.5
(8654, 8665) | 14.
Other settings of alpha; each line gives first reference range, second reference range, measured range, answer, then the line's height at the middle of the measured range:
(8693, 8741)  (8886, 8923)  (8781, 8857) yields 1.5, 13.9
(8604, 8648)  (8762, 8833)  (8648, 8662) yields 0.4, 14.2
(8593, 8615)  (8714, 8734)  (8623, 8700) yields 1.3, 13.9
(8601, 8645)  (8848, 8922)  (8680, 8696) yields 1.0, 14.2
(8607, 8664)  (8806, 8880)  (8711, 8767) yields 0.3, 13.8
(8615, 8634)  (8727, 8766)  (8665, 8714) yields 1.7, 14.1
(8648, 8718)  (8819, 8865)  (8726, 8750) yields -0.1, 13.6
